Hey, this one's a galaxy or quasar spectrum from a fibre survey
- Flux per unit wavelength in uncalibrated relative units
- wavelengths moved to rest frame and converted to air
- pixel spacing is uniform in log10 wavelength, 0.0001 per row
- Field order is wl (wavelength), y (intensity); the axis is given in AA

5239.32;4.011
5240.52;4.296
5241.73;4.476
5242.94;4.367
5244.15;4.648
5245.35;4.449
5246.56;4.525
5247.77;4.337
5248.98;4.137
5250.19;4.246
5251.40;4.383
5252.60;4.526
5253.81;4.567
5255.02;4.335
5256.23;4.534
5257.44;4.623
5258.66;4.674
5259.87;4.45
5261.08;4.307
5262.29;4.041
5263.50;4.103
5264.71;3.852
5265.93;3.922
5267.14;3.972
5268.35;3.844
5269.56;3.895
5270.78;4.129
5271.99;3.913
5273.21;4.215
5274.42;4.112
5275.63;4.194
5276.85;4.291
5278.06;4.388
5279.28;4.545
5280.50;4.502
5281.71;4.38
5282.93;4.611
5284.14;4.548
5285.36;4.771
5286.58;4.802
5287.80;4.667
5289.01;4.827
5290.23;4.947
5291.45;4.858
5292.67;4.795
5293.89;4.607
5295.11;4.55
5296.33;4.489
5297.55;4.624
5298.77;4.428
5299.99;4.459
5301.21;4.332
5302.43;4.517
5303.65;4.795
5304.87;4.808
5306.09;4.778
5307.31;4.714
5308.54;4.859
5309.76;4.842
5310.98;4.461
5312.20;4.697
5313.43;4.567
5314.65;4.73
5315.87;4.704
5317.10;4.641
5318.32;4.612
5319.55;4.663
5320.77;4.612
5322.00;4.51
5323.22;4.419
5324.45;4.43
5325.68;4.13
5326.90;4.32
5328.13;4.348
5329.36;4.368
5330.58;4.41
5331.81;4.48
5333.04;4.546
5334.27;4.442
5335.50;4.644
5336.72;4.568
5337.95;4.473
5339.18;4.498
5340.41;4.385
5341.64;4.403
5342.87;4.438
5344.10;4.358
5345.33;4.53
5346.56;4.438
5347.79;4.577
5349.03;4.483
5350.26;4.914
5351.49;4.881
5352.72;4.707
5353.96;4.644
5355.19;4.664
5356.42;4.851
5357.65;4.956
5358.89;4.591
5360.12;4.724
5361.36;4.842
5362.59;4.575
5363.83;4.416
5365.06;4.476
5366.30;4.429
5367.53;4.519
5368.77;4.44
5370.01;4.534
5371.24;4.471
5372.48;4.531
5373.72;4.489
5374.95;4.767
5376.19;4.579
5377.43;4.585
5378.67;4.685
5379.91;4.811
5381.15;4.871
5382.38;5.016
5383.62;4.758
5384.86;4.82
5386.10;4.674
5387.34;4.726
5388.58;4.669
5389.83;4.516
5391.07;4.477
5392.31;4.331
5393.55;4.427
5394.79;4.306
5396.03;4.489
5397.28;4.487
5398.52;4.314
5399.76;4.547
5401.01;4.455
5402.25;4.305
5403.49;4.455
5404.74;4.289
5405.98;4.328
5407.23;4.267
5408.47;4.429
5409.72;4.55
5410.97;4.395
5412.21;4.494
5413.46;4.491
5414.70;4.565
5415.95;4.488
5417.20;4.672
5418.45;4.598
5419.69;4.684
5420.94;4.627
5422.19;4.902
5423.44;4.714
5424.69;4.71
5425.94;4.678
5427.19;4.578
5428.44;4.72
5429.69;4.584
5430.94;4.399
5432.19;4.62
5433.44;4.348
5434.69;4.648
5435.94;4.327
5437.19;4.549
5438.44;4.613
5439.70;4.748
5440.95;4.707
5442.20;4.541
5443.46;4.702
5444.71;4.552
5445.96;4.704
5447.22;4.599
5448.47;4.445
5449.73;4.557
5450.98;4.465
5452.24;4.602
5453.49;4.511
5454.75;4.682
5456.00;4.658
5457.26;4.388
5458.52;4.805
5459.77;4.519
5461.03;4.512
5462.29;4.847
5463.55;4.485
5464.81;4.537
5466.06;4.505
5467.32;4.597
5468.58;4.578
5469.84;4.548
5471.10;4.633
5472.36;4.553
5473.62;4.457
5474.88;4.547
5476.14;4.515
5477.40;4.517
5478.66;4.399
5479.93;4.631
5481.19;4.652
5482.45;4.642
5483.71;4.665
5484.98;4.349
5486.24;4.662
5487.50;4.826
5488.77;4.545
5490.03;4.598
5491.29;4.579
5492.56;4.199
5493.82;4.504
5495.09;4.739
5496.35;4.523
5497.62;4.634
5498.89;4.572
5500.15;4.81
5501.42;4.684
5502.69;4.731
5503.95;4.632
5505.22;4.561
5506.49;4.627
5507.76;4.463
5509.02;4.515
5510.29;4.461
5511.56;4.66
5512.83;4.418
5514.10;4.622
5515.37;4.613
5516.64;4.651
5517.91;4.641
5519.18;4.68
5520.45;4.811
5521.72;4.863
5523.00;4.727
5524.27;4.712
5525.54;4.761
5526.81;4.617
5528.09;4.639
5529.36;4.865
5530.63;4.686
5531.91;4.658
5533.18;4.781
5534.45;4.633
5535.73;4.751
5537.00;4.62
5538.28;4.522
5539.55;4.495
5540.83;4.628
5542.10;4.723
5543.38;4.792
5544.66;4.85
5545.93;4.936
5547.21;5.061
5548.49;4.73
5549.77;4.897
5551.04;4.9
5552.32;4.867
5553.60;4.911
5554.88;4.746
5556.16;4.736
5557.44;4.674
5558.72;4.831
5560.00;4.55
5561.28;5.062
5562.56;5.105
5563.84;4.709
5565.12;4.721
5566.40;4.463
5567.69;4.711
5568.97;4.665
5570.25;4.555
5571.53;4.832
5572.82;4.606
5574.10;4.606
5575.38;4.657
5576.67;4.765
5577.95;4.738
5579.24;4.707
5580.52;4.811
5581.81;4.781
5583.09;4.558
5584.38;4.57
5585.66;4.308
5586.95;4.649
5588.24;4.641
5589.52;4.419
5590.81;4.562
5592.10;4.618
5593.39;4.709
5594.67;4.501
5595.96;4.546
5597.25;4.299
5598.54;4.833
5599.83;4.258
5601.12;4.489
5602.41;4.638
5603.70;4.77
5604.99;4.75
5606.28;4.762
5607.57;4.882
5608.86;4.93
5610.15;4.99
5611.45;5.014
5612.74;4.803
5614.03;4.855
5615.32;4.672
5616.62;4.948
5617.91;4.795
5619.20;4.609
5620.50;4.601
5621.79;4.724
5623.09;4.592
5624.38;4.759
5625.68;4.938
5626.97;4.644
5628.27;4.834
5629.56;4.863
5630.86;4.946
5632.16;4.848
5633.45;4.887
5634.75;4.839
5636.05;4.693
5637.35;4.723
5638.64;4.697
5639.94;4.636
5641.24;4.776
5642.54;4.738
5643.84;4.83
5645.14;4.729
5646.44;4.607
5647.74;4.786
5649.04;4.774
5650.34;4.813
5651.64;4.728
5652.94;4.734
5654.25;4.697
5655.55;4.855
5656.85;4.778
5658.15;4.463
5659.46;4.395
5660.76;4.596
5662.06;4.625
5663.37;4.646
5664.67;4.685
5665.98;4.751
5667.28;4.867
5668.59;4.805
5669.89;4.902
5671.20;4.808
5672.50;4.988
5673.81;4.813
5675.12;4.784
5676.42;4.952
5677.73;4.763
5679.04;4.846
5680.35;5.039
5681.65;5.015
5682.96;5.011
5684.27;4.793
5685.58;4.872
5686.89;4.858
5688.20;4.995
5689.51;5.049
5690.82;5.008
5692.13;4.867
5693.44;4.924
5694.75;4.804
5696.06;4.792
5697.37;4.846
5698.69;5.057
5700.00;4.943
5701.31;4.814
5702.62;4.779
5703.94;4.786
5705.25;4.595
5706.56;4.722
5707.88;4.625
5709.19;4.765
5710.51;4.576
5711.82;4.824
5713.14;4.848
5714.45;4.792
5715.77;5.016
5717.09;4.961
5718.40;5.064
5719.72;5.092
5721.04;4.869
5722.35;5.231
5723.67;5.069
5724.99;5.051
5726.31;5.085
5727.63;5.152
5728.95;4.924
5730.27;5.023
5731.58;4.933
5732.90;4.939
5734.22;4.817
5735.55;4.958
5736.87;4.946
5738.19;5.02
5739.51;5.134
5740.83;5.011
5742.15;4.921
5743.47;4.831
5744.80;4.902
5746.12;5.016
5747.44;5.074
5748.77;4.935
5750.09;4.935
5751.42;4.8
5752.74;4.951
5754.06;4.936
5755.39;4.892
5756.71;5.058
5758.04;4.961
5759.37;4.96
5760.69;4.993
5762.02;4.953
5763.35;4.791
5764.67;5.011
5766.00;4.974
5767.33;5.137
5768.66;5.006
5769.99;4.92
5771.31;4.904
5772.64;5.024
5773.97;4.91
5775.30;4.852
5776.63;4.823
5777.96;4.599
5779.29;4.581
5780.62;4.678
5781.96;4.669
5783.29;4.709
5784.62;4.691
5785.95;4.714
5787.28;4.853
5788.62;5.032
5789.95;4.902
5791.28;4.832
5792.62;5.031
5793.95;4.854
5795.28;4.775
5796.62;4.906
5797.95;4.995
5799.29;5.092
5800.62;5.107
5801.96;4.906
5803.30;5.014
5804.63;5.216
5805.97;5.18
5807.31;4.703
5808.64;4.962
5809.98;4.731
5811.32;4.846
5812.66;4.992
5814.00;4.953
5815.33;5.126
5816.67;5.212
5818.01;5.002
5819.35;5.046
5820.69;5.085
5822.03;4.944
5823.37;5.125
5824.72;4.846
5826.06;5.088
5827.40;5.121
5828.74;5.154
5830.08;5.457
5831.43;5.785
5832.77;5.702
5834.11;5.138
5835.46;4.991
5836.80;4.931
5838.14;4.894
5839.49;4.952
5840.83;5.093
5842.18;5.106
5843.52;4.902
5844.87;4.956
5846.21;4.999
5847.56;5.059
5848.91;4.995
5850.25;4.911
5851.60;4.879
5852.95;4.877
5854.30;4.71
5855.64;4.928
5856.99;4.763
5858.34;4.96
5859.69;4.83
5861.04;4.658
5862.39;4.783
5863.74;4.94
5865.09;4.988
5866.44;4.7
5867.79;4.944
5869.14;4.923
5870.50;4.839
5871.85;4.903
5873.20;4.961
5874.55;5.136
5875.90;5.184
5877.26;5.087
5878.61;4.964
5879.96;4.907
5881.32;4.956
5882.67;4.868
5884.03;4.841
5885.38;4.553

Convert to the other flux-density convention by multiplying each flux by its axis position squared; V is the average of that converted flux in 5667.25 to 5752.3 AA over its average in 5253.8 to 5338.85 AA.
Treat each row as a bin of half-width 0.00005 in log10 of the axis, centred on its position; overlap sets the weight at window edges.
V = 1.28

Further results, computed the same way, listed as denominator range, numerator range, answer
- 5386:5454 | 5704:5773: 1.22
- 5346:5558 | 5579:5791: 1.14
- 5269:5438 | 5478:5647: 1.11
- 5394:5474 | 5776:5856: 1.25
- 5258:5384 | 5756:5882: 1.31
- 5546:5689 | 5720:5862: 1.11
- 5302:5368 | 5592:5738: 1.18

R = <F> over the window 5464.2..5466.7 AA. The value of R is 4.53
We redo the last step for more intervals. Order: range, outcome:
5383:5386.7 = 4.75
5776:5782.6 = 4.66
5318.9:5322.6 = 4.59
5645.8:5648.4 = 4.7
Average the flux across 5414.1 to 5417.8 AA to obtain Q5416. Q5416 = 4.57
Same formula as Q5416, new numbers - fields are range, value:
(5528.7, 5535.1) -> 4.73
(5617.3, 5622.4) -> 4.68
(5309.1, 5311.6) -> 4.67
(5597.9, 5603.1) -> 4.56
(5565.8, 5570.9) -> 4.6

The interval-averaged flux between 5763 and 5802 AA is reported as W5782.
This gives 4.88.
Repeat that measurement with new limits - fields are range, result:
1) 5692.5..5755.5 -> 4.92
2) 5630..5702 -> 4.81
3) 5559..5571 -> 4.73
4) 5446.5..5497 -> 4.56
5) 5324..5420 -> 4.54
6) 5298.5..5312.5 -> 4.65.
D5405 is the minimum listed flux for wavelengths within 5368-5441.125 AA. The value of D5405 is 4.267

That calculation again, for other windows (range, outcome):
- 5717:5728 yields 4.869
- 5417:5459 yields 4.327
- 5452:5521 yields 4.199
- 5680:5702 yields 4.792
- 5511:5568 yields 4.418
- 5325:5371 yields 4.13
